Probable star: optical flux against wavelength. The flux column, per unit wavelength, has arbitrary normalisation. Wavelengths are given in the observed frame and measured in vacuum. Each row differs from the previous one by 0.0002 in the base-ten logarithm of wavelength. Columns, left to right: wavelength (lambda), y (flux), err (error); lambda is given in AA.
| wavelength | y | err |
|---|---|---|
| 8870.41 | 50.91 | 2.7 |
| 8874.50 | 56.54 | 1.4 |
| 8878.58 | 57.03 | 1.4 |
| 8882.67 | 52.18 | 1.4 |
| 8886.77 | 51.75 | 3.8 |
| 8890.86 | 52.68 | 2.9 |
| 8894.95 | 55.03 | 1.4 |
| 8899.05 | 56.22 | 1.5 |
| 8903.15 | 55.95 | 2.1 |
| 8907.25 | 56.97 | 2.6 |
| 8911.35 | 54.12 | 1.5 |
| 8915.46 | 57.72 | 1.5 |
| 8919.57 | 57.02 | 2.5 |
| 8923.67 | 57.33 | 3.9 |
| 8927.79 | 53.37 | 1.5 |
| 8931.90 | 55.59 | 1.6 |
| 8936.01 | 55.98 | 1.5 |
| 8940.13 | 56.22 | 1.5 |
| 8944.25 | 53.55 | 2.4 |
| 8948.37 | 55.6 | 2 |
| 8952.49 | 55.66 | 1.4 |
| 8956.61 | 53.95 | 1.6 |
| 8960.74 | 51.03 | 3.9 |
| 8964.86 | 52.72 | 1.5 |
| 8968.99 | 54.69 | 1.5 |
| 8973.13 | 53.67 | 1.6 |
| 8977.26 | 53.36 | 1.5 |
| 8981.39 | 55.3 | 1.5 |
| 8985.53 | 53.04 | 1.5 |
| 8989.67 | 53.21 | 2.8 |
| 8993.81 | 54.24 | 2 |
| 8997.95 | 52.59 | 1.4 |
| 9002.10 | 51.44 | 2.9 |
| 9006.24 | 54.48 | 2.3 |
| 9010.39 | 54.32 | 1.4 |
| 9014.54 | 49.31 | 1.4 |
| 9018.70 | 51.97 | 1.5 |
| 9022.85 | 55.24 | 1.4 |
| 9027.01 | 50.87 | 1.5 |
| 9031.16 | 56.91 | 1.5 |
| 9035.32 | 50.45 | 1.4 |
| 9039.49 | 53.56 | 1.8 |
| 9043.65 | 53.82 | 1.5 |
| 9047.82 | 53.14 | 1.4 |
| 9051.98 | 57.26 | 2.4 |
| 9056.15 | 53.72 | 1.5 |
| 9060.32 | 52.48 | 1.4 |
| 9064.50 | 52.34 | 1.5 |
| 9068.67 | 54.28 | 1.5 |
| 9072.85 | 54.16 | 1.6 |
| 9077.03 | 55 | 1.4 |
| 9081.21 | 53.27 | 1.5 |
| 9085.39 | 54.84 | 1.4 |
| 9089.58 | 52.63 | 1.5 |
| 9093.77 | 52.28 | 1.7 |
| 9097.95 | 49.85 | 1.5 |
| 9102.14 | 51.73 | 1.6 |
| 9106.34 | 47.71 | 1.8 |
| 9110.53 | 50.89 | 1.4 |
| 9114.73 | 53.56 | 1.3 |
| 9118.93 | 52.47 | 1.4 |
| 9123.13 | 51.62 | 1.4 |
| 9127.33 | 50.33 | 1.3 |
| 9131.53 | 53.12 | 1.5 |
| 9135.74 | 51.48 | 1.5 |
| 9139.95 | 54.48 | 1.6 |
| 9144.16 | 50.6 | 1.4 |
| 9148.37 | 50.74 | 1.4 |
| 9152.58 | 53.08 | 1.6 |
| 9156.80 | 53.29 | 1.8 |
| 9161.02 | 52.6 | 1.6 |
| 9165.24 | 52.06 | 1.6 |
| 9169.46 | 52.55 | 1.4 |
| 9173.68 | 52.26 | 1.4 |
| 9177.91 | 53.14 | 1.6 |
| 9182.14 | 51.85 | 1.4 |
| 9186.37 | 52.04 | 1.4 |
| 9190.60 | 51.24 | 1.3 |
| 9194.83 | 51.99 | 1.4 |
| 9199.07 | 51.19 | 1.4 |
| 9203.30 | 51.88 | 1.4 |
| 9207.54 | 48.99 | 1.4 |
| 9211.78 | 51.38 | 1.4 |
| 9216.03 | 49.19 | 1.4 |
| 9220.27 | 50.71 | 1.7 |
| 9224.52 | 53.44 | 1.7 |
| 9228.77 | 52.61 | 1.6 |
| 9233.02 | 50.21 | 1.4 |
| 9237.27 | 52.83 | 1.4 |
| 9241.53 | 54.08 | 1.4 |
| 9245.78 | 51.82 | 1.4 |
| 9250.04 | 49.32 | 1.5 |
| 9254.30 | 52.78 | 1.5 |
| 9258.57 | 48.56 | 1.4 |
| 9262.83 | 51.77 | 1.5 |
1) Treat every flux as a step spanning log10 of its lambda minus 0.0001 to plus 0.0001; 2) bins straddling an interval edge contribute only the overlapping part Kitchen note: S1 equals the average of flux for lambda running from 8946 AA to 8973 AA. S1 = 53.9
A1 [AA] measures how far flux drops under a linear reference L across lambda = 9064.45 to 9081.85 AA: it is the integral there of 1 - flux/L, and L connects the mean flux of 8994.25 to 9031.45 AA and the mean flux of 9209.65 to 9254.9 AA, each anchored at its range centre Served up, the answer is -0.5 AA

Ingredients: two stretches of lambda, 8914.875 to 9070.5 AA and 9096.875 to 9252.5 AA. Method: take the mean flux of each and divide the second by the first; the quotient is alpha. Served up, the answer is 0.96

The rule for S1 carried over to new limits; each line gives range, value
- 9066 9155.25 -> 52.3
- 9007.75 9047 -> 53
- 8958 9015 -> 53.2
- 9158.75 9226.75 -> 51.7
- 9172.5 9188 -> 52.3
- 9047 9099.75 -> 53.5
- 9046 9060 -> 54.5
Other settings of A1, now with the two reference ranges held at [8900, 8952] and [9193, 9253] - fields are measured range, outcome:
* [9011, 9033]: 0.6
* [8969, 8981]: 0.2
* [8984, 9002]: 0.6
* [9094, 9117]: 1.0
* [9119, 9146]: 0.4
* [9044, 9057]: -0.2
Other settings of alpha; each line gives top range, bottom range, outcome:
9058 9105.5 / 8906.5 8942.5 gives 0.94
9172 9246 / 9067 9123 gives 0.99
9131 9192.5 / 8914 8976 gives 0.95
